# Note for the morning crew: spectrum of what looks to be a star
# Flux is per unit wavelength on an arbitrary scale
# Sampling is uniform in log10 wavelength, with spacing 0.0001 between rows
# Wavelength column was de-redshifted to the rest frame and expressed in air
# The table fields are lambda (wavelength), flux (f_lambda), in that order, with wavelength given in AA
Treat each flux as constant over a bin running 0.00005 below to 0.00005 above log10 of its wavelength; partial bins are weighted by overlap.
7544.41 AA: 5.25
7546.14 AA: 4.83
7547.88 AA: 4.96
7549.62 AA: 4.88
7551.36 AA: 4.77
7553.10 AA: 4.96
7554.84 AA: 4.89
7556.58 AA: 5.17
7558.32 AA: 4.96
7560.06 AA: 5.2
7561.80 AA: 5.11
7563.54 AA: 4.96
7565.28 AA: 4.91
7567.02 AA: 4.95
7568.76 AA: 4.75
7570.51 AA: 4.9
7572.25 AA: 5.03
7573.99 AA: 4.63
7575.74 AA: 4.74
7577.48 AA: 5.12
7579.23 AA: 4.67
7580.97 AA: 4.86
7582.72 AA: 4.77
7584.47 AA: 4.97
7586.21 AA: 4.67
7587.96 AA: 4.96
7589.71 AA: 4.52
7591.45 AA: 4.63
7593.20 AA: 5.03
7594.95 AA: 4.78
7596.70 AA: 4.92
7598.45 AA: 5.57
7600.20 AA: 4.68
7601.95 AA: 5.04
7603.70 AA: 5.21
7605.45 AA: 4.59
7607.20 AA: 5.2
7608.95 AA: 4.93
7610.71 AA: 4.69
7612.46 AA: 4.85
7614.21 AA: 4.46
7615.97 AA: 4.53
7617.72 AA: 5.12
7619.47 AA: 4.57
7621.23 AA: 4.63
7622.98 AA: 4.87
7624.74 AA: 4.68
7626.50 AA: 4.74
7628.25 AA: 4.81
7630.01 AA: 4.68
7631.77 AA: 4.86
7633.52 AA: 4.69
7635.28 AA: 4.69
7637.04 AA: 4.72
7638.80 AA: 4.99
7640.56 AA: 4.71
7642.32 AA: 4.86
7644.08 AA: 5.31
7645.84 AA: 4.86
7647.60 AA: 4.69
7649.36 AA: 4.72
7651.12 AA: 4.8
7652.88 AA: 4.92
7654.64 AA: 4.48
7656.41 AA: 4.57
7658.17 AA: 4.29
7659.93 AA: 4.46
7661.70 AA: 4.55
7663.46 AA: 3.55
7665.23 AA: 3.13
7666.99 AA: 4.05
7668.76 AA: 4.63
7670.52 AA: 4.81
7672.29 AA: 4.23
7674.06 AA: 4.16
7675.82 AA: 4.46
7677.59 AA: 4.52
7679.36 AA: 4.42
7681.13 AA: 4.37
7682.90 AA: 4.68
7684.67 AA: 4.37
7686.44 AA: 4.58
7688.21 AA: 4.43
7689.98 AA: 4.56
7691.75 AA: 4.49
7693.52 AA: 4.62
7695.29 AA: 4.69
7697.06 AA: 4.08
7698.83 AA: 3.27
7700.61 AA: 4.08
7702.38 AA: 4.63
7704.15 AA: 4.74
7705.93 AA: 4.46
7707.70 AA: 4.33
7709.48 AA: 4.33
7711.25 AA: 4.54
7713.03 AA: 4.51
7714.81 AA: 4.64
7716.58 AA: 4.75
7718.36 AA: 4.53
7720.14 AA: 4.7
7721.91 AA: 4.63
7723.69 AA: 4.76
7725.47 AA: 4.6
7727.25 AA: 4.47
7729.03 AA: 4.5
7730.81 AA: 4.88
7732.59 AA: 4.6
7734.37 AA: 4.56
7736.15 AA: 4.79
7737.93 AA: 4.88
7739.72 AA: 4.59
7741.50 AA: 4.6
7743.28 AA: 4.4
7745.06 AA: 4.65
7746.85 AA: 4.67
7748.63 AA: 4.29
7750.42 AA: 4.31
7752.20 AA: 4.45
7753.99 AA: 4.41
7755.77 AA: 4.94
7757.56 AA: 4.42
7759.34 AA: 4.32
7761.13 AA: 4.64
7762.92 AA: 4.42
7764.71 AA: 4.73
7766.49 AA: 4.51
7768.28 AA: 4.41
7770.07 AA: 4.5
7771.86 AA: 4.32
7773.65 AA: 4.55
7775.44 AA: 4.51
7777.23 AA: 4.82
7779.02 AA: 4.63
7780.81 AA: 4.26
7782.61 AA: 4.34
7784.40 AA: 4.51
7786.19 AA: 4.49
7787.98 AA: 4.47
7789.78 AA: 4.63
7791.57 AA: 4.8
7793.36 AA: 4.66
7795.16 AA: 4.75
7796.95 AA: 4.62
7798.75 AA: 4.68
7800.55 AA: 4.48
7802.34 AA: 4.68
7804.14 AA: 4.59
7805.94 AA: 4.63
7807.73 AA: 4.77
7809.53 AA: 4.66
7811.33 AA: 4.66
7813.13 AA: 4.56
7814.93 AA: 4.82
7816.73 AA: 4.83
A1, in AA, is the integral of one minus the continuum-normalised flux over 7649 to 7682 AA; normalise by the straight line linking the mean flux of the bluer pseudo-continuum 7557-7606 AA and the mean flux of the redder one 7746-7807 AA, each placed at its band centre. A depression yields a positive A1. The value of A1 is 2.6 AA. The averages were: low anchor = 4.9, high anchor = 4.54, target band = 4.37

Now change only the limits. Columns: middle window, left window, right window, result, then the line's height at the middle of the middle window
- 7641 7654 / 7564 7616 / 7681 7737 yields -0.5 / 4.69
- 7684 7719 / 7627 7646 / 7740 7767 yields 1.7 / 4.66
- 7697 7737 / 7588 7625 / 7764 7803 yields 1.4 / 4.67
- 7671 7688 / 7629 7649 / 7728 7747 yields 1.1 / 4.75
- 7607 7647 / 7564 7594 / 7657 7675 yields -2.8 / 4.48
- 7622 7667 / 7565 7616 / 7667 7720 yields 0.3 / 4.64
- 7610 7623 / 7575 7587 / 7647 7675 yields -0.2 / 4.63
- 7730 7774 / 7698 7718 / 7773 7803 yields -0.6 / 4.5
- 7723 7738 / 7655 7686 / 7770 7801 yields -0.7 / 4.44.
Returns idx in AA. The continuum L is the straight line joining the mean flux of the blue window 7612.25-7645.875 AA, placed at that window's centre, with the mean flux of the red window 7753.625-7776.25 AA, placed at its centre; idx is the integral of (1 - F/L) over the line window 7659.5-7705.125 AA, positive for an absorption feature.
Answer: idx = 3.38 AA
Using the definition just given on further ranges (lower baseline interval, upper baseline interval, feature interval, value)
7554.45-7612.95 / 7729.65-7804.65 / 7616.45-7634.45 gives 0.3 AA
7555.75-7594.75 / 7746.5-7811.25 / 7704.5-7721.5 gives 0.4 AA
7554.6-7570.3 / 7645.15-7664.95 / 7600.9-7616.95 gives -0.3 AA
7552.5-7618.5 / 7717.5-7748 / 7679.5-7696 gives 0.7 AA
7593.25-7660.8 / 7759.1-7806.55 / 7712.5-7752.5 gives 0.3 AA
